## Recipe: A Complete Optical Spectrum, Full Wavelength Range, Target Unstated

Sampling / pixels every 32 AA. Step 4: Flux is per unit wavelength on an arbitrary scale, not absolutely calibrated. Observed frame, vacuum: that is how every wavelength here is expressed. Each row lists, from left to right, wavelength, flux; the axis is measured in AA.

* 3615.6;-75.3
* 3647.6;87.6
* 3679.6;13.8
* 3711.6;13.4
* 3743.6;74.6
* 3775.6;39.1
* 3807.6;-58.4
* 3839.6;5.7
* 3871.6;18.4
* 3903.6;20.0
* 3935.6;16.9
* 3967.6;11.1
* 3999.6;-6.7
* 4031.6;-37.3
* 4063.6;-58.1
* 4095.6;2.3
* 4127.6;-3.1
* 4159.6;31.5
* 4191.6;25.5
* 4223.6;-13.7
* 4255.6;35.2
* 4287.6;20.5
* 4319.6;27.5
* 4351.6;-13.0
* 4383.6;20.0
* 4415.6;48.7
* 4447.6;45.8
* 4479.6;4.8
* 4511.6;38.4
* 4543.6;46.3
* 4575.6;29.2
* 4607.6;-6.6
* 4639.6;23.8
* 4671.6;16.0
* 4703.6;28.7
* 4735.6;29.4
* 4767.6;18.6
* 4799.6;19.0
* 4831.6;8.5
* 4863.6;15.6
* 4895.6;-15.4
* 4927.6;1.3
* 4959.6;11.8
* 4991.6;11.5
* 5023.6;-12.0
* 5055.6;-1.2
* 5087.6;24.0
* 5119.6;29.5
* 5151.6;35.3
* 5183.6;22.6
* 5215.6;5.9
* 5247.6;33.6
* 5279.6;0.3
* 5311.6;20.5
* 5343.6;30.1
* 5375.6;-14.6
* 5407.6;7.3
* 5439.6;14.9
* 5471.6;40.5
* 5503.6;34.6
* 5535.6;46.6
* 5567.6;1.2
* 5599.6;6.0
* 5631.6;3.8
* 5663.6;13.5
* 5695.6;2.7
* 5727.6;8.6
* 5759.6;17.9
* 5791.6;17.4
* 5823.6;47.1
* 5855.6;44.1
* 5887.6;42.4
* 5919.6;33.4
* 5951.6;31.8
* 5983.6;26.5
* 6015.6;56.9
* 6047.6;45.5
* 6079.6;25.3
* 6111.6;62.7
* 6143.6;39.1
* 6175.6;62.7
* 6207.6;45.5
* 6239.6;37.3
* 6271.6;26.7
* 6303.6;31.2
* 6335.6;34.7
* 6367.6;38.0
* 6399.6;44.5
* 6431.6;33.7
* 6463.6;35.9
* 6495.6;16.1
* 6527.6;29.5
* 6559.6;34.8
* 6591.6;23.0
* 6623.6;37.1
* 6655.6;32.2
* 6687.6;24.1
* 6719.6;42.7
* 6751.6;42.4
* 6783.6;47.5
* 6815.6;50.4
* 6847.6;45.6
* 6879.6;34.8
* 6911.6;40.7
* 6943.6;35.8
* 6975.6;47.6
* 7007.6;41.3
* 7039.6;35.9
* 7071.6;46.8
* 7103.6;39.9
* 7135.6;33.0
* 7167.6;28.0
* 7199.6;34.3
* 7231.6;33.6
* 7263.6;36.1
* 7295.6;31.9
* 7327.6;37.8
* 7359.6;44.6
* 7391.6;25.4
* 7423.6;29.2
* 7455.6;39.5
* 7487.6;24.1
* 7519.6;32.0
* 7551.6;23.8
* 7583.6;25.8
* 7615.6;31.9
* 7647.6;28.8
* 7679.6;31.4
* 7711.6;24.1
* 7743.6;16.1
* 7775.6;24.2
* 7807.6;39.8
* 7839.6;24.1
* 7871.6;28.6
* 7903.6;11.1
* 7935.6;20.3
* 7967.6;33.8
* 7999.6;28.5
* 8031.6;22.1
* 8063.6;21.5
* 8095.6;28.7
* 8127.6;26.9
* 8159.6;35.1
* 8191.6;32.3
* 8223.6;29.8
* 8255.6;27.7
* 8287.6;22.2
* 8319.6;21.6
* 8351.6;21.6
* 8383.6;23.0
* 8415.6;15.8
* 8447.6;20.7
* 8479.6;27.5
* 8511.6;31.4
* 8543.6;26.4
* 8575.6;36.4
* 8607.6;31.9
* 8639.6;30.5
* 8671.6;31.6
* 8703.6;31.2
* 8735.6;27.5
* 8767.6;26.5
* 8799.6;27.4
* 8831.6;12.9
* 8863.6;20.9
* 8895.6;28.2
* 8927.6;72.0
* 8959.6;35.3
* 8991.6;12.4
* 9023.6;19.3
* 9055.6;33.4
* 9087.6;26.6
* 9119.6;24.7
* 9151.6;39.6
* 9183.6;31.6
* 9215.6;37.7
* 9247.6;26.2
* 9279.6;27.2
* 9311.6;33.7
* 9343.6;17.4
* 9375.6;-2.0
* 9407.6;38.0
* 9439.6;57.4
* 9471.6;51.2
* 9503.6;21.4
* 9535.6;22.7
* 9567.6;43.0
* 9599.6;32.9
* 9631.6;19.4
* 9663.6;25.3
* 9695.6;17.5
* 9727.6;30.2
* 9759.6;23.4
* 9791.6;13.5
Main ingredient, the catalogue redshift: 0.36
